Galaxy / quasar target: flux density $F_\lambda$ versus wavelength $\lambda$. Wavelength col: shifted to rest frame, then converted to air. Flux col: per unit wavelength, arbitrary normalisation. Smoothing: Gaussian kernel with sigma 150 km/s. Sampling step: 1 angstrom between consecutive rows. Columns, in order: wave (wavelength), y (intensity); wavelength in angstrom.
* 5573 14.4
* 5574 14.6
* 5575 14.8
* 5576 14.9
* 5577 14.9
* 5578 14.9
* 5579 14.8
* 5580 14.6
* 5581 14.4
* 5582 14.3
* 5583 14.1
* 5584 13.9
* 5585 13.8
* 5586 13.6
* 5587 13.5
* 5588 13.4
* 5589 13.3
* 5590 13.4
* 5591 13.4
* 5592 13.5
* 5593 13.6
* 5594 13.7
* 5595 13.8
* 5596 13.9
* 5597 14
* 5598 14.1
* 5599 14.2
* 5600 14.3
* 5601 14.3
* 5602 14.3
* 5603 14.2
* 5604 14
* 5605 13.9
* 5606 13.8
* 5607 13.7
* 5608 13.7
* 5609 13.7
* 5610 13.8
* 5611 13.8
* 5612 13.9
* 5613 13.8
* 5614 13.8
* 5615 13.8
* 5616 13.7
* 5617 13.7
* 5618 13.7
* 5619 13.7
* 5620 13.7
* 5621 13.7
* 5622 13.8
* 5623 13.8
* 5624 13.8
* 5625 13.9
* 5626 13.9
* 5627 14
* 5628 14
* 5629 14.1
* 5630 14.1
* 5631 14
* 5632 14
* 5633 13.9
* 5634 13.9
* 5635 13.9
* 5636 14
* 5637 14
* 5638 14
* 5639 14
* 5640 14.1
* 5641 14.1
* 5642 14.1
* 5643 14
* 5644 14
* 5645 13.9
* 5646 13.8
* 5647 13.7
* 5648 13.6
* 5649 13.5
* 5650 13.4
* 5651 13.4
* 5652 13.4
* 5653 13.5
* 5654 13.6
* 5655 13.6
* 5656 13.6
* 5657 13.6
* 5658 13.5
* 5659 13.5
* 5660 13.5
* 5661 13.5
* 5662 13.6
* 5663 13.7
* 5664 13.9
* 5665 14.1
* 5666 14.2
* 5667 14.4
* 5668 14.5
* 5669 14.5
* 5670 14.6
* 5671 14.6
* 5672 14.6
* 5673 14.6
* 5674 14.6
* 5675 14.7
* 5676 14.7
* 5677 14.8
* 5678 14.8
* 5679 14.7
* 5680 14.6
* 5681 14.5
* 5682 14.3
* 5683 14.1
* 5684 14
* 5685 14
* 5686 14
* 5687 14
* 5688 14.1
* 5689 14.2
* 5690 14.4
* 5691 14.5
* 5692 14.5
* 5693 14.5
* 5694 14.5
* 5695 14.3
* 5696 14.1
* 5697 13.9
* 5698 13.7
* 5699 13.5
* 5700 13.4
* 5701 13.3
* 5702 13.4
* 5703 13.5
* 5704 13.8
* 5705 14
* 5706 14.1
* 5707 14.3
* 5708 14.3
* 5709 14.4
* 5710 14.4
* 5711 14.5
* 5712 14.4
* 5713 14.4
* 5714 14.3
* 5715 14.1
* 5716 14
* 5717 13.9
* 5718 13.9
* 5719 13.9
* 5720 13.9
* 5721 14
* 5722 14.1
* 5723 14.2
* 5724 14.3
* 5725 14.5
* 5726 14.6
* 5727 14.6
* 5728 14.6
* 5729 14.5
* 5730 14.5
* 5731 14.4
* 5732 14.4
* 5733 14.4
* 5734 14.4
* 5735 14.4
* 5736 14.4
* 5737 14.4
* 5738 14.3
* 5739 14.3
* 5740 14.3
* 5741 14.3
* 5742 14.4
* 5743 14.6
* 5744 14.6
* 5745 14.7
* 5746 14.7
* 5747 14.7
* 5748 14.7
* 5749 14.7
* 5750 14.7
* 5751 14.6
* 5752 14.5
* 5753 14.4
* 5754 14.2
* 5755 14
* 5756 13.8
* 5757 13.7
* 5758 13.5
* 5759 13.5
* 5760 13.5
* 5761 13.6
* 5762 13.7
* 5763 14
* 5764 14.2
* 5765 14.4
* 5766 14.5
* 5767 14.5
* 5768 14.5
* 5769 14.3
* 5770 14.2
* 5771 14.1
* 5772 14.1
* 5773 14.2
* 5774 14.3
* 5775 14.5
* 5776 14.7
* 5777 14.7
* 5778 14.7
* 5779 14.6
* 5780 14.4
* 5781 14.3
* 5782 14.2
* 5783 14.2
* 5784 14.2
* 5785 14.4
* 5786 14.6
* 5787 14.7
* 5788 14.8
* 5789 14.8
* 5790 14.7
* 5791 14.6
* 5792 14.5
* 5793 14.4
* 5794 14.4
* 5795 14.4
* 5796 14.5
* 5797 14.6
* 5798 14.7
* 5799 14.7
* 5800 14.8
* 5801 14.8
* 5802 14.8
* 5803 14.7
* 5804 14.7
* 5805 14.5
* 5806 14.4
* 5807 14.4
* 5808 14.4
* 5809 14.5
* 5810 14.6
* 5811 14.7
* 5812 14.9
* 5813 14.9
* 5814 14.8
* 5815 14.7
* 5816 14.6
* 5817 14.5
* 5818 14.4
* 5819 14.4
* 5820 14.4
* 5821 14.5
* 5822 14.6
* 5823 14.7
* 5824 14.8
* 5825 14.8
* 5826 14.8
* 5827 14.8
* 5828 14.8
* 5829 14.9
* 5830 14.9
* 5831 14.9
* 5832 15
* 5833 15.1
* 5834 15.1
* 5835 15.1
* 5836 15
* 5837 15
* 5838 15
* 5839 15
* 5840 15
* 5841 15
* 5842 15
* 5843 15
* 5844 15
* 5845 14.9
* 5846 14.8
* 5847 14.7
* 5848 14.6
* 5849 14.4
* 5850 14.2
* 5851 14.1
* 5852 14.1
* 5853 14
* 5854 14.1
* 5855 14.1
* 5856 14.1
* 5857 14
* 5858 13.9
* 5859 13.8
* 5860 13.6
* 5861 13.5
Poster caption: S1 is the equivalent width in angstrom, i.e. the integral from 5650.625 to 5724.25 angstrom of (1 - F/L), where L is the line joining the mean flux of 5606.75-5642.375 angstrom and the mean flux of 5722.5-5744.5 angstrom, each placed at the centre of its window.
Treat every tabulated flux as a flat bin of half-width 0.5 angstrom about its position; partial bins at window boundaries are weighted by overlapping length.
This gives 0.5 angstrom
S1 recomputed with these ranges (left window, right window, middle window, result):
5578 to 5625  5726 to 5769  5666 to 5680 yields -0.5 angstrom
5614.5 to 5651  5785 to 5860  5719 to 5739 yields -0.1 angstrom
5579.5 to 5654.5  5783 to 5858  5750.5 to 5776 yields 0.5 angstrom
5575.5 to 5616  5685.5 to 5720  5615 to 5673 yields 0.5 angstrom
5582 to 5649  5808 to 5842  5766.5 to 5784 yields 0.2 angstrom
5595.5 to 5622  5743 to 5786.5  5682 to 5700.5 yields 0.0 angstrom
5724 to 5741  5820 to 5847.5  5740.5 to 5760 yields 0.3 angstrom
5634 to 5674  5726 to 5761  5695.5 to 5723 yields 0.4 angstrom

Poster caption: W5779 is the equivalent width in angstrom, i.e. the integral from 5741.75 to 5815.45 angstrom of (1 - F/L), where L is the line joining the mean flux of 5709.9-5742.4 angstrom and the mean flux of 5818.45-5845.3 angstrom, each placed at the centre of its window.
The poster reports 0.8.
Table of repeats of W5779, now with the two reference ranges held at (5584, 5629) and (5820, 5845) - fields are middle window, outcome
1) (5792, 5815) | 0.2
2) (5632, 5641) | 0.0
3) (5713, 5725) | 0.2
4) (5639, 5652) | 0.2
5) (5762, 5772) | 0.2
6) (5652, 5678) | 0.0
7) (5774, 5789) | 0.2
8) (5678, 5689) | -0.1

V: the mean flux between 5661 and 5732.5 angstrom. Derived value 14.2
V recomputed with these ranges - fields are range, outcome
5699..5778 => 14.2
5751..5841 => 14.5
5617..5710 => 14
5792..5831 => 14.6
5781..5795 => 14.5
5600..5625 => 13.8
